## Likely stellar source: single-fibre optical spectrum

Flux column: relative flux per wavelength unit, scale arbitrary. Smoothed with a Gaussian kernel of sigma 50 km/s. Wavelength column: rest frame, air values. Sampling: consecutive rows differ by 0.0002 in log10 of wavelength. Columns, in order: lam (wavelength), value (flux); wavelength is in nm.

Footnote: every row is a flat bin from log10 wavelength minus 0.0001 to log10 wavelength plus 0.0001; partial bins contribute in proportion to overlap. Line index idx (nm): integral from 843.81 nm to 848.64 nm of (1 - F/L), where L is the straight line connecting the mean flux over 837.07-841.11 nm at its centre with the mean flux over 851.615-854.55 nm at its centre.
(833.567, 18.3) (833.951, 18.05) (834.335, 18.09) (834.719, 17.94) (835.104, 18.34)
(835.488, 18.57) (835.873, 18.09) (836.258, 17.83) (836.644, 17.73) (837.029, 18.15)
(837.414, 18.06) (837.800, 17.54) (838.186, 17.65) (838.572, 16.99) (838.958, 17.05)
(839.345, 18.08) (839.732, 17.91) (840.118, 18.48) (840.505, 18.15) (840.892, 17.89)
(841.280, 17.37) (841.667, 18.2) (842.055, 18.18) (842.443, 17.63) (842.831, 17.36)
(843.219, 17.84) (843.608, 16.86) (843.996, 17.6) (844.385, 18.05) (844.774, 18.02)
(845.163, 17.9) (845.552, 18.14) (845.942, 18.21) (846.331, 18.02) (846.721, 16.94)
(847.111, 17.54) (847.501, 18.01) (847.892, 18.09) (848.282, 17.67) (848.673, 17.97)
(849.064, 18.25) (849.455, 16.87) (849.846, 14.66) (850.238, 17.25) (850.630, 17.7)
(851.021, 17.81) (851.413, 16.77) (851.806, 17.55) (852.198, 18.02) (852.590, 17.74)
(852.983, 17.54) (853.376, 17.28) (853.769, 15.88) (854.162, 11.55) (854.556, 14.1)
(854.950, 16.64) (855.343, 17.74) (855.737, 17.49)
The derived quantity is -0.23 nm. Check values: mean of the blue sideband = 17.8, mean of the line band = 17.9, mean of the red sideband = 16.4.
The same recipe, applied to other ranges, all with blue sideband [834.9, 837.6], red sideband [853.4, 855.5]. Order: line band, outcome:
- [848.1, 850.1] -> -0.12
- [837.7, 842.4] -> -0.07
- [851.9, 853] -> -0.15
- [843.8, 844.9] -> -0.07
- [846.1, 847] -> -0.05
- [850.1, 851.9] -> -0.18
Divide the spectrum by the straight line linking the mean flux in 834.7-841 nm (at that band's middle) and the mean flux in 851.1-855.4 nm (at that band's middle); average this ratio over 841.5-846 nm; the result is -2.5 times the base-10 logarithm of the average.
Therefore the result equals -0.03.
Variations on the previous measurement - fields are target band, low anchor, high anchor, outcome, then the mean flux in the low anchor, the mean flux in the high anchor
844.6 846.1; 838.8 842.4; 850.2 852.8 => -0.02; 17.9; 17.6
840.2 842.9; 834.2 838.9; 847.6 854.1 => -0.01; 17.9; 17.2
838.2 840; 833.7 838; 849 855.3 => 0.01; 18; 16.6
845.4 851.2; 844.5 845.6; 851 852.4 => 0.01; 18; 17.5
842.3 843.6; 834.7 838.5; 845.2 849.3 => 0.03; 18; 17.9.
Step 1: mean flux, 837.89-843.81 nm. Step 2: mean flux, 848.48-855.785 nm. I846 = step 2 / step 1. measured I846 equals 0.95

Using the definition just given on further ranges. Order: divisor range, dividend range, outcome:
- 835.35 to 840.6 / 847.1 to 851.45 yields 0.97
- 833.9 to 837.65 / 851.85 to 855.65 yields 0.91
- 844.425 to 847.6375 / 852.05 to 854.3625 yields 0.91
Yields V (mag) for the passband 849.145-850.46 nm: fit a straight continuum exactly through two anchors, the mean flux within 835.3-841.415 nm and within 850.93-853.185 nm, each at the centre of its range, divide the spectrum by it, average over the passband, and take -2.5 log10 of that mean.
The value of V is 0.07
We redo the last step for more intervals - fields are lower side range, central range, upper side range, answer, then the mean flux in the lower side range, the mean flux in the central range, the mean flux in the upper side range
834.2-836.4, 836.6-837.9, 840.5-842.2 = 0.01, 18.2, 17.9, 17.9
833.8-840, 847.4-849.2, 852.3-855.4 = -0.08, 17.9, 18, 16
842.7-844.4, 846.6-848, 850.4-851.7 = -0.01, 17.5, 17.6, 17.4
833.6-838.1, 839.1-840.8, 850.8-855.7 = -0.02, 18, 18.1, 16.6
